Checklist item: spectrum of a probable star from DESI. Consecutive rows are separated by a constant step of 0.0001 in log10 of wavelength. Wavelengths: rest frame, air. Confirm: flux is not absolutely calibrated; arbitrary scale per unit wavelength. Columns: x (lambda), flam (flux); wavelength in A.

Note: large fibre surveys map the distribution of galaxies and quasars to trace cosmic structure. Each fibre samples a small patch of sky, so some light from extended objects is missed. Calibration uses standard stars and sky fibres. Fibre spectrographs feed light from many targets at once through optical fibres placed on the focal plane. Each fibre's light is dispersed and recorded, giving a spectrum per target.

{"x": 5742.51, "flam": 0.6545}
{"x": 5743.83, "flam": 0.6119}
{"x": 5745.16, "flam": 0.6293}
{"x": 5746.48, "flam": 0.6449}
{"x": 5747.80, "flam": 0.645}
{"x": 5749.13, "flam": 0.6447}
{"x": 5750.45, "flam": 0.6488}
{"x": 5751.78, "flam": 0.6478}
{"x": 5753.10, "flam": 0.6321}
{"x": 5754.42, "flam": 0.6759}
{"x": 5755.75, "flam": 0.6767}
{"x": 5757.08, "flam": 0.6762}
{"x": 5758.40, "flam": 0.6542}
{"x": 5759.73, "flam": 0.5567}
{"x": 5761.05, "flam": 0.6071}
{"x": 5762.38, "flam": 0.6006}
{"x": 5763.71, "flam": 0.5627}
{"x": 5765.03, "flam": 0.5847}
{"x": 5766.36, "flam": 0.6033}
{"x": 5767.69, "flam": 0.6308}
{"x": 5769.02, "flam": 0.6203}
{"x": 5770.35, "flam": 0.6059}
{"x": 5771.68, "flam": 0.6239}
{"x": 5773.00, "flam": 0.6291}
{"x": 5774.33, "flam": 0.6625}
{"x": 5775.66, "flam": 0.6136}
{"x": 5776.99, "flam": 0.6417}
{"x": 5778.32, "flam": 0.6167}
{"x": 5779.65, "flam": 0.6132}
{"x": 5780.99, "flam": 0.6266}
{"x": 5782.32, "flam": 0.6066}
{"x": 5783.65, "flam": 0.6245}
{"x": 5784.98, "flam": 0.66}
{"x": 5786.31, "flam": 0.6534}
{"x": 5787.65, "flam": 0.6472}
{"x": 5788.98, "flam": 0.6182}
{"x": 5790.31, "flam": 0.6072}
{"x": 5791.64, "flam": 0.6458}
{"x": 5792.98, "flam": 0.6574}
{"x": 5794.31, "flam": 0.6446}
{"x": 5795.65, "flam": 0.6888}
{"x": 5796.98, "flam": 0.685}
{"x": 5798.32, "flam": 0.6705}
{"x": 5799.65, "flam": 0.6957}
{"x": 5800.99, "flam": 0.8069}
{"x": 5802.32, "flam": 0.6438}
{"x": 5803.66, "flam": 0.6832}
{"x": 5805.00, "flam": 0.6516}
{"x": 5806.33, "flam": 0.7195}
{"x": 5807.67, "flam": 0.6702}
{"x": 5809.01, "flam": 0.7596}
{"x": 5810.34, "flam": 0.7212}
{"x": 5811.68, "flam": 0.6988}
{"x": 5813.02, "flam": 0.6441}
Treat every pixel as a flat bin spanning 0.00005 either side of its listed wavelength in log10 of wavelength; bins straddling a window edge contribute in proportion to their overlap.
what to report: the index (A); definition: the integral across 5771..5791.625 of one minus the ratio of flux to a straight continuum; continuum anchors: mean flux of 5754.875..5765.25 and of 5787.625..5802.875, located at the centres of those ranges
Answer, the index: 0.6 A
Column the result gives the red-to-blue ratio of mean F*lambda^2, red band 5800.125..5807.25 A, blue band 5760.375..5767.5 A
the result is 1.19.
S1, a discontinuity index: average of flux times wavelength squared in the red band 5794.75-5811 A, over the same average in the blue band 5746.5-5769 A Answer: 1.13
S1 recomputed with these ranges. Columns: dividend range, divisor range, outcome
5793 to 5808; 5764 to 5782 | 1.12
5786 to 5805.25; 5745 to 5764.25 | 1.07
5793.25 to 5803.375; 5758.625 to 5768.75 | 1.17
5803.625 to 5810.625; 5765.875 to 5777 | 1.14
